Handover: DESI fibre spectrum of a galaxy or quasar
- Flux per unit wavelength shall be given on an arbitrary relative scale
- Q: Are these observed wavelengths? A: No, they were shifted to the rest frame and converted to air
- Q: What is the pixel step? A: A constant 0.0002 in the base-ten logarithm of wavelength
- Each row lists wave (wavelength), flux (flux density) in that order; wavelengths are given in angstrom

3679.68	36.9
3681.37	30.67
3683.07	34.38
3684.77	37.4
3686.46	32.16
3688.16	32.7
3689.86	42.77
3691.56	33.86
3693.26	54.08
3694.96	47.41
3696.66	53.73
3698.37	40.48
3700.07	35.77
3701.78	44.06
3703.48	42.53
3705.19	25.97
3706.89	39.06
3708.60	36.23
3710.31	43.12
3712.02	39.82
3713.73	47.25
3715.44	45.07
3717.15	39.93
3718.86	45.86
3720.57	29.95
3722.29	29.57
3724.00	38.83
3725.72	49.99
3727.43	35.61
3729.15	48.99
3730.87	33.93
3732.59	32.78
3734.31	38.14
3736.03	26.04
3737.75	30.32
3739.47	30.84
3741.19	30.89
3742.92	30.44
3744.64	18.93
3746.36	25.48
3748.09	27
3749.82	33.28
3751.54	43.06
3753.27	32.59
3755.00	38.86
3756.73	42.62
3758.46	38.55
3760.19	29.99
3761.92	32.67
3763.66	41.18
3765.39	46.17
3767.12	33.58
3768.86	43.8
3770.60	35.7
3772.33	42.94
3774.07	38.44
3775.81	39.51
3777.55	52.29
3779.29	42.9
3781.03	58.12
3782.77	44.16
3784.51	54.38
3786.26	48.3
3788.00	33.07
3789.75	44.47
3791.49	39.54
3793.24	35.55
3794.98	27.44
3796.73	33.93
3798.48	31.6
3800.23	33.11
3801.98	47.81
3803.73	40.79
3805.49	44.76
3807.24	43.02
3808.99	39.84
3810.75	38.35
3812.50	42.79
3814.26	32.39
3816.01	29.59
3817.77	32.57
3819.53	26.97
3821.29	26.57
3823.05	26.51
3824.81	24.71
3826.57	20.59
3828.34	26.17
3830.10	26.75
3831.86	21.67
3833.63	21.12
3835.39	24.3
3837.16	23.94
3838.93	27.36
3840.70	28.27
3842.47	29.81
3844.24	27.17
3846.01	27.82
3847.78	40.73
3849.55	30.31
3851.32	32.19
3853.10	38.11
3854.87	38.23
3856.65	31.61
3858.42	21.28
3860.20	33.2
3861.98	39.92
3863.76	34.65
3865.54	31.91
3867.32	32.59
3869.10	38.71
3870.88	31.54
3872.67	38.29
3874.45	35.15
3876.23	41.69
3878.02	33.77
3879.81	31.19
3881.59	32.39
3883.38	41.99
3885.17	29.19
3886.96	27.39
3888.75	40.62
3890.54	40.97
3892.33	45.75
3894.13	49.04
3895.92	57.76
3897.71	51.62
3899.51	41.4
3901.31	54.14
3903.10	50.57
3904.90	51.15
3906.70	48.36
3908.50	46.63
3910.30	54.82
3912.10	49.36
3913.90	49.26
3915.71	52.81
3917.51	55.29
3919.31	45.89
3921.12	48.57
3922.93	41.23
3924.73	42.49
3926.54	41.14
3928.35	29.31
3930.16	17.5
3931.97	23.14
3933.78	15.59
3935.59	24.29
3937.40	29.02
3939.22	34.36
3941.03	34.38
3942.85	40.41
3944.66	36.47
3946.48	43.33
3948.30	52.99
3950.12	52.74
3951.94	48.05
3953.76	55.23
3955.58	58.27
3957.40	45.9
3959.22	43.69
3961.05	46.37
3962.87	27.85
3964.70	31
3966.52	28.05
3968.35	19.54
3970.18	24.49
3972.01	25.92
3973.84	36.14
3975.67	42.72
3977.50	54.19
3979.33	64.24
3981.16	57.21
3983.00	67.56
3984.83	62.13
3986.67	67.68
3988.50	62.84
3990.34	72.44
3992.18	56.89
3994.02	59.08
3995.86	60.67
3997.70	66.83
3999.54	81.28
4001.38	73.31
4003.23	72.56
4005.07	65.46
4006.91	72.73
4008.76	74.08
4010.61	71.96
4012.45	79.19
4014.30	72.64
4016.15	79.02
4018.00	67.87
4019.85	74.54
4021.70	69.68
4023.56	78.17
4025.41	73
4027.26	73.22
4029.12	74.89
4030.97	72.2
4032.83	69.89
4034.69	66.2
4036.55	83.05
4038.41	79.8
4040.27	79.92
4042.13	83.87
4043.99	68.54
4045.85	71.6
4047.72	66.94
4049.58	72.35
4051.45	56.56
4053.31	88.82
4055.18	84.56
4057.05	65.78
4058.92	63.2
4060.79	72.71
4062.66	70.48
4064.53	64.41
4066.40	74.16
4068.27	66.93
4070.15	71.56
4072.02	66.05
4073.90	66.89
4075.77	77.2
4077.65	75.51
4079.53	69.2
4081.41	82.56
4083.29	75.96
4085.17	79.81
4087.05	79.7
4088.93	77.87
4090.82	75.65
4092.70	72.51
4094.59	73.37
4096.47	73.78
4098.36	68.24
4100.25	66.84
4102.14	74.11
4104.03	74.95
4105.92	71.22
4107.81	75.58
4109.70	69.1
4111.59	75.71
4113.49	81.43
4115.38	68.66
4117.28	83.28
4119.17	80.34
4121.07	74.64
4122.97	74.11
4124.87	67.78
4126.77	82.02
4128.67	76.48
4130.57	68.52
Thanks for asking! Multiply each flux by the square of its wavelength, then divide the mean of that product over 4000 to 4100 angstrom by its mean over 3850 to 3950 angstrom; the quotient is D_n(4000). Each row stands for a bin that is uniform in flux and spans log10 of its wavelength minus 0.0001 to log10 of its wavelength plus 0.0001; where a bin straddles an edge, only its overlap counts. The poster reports 2.01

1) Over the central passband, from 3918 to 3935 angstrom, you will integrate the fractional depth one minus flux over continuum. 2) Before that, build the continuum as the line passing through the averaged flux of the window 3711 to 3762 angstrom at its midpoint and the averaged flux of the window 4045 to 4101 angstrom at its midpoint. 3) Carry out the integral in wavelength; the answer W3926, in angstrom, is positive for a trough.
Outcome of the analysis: 6.7 angstrom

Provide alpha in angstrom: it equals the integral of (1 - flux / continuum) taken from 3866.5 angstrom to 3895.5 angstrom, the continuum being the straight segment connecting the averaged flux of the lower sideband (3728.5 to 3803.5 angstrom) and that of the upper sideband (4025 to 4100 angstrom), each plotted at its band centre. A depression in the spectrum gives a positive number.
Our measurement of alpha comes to 8.0 angstrom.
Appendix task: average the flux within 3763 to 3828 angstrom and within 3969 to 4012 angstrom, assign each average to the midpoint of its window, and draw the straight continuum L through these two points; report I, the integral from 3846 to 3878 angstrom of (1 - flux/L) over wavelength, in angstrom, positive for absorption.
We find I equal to 7.9 angstrom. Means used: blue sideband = 38.2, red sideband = 60.5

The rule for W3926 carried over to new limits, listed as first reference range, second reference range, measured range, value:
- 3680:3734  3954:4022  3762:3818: 5.5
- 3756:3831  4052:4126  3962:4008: 5.3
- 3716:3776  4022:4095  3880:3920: 6.3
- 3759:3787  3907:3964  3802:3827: 4.8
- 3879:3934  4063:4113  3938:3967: 4.4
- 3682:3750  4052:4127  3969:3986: 4.0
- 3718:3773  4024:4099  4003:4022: -1.5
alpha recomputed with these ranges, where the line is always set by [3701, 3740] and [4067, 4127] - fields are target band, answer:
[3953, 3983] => 9.58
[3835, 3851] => 6.64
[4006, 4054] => -4.39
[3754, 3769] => 1.31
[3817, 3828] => 4.95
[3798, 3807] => 1.12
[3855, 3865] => 3.66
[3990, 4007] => -0.82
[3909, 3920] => 1.05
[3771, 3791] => -0.53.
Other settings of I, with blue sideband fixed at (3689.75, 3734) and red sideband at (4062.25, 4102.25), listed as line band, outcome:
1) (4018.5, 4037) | -1.4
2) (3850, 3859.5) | 3.7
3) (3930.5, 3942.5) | 6.6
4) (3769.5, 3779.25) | 0.9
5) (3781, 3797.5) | 2.1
